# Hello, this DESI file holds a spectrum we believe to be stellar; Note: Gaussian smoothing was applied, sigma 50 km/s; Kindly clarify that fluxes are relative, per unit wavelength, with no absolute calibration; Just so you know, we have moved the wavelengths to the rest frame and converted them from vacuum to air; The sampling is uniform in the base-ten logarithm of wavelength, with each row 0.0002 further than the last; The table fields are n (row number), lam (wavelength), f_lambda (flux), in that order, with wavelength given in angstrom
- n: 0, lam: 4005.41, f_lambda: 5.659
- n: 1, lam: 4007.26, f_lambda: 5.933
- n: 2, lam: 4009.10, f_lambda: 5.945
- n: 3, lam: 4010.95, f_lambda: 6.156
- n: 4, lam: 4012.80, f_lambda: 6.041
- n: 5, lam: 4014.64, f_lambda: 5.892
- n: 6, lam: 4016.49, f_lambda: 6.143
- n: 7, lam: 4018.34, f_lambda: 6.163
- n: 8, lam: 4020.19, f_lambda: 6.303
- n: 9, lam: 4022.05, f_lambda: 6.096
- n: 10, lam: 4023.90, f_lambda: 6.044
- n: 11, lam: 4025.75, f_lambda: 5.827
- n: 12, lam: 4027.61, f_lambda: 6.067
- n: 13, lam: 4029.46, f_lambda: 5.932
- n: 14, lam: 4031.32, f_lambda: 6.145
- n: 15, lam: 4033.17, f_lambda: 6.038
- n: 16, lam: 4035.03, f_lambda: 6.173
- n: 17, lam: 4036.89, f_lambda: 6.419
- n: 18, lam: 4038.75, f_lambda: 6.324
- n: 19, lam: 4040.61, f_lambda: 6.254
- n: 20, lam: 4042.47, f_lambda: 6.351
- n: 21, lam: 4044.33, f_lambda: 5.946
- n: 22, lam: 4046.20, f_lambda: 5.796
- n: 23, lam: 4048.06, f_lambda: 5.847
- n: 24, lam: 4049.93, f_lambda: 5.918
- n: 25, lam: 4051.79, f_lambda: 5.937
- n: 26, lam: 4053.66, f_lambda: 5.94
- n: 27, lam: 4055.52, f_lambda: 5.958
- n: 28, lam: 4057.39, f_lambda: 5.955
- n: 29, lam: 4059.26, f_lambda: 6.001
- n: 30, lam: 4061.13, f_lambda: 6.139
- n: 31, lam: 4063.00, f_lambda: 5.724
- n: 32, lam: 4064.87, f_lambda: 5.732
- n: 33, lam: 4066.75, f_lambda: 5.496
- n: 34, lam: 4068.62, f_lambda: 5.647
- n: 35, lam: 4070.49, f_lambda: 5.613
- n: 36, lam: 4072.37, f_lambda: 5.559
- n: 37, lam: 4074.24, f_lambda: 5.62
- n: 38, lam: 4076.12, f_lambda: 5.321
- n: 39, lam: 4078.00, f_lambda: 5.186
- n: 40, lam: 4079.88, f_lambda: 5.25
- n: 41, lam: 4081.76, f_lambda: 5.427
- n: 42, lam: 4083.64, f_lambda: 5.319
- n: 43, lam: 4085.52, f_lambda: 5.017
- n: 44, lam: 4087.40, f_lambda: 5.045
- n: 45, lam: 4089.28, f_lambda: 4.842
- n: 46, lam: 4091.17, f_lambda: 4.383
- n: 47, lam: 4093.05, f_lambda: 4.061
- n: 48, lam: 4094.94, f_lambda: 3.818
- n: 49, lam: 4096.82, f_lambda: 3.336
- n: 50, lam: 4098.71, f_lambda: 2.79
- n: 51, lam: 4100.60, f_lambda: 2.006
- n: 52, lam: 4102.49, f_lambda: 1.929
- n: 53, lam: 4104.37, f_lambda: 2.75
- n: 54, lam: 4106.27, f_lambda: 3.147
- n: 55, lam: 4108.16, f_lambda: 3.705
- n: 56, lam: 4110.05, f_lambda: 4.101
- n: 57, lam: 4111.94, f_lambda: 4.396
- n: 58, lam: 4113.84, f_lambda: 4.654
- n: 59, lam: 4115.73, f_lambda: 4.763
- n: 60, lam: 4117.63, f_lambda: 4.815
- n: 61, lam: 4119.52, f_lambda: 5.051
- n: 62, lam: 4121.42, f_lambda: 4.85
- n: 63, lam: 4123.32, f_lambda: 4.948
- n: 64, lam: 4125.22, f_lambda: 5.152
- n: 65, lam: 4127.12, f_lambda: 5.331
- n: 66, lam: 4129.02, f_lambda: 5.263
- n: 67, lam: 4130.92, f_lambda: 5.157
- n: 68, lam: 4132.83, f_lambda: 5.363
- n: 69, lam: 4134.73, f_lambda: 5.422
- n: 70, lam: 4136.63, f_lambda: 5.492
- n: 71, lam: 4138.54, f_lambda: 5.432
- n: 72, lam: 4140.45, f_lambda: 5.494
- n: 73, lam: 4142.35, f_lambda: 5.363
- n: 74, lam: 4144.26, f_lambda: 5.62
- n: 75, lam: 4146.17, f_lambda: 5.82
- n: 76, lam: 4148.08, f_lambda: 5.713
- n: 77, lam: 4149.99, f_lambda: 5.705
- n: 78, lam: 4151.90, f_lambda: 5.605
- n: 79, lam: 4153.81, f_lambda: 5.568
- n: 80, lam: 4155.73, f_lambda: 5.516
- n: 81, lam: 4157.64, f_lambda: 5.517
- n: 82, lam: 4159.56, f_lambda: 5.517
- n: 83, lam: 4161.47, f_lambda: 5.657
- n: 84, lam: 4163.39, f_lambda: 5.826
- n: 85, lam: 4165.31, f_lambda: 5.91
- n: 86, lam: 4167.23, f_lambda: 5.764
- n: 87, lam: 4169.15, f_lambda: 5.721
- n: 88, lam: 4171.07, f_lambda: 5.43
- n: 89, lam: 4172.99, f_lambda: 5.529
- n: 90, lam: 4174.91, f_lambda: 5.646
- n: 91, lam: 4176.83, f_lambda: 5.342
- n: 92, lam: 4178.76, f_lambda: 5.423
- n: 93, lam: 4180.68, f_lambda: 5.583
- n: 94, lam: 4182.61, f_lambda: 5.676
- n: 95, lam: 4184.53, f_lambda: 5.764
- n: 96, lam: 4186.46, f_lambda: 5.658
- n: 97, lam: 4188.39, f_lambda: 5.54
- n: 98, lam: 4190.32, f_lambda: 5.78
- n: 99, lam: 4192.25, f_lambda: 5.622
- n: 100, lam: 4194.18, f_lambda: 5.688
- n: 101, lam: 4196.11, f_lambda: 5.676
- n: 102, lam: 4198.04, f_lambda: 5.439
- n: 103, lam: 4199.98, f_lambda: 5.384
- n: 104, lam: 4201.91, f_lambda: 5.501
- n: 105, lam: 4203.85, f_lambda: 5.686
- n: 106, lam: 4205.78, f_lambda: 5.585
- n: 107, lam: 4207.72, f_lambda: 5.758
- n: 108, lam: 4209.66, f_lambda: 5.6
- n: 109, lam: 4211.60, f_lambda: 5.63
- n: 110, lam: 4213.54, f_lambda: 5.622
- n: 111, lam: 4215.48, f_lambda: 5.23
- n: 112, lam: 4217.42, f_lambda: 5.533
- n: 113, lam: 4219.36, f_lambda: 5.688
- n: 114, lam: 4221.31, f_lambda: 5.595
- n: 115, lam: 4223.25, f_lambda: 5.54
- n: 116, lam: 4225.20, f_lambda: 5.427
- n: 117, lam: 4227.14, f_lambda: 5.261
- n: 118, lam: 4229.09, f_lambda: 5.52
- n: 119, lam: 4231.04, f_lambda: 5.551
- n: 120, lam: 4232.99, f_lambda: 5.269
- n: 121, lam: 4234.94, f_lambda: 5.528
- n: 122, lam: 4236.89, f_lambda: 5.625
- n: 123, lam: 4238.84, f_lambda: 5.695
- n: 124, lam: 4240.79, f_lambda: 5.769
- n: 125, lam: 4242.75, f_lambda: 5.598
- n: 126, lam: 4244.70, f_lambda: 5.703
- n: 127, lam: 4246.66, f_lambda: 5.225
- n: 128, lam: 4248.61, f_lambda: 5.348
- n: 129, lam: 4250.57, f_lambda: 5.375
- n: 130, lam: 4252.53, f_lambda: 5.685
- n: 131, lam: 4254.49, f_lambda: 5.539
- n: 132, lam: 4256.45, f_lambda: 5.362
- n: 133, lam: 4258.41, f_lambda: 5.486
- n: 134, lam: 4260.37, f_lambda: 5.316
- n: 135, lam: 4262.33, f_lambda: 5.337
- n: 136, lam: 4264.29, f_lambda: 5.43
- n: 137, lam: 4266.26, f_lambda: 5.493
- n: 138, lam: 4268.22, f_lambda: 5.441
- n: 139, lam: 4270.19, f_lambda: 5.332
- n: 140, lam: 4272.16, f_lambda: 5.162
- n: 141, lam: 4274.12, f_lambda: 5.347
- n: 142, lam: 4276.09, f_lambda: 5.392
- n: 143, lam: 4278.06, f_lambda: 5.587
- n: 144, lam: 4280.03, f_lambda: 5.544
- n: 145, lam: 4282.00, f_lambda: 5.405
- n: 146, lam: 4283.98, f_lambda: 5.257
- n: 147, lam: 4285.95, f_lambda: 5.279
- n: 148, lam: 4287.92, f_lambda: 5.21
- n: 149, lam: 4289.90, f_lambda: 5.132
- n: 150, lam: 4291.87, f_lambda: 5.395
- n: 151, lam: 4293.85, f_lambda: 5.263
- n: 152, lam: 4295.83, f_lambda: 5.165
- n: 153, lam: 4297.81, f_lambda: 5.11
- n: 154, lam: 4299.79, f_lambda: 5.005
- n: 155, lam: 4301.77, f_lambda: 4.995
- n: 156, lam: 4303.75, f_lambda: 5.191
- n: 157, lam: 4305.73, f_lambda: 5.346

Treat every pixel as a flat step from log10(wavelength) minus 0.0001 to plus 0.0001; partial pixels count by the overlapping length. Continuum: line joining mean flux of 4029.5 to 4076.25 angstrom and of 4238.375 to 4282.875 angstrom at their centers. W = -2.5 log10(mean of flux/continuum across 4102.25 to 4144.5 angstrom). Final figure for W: 0.21 mag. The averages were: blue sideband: 5.92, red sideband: 5.46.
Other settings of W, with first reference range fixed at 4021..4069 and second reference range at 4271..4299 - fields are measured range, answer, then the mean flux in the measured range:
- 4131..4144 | 0.060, 5.42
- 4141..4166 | 0.008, 5.64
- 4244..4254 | -0.011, 5.46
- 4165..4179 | 0.007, 5.59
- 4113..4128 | 0.168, 4.95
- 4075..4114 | 0.384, 4.11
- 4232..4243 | -0.028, 5.58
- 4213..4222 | -0.006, 5.53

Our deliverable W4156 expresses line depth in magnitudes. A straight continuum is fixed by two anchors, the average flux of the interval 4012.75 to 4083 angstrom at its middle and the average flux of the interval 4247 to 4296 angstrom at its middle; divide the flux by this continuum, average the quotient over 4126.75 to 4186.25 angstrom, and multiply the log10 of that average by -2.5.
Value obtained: 0.016 mag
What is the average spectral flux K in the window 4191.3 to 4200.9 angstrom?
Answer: 5.56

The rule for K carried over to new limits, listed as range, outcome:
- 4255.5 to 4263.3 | 5.38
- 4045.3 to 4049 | 5.82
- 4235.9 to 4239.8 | 5.66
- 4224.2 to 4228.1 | 5.35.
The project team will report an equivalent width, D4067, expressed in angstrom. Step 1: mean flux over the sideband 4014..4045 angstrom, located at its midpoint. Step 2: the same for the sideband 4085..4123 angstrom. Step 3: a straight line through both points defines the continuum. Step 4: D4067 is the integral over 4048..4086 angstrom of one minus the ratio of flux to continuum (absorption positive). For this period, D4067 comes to -4.6 angstrom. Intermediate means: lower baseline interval 6.13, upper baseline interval 3.98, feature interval 5.65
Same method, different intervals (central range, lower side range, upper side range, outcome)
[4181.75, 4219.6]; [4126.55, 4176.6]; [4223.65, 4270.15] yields -0.6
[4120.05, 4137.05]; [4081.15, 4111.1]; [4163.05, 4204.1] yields -2.7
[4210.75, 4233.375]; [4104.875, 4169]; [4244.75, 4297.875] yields -0.8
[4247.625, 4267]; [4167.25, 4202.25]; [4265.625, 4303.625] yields -0.2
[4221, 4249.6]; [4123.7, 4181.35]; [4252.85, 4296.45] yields -0.5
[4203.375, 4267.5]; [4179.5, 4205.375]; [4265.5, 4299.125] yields -0.5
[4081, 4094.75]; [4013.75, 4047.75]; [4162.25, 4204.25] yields 2.6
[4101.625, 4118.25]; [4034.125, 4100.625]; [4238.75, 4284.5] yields 4.9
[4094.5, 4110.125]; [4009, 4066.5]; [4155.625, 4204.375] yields 7.6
